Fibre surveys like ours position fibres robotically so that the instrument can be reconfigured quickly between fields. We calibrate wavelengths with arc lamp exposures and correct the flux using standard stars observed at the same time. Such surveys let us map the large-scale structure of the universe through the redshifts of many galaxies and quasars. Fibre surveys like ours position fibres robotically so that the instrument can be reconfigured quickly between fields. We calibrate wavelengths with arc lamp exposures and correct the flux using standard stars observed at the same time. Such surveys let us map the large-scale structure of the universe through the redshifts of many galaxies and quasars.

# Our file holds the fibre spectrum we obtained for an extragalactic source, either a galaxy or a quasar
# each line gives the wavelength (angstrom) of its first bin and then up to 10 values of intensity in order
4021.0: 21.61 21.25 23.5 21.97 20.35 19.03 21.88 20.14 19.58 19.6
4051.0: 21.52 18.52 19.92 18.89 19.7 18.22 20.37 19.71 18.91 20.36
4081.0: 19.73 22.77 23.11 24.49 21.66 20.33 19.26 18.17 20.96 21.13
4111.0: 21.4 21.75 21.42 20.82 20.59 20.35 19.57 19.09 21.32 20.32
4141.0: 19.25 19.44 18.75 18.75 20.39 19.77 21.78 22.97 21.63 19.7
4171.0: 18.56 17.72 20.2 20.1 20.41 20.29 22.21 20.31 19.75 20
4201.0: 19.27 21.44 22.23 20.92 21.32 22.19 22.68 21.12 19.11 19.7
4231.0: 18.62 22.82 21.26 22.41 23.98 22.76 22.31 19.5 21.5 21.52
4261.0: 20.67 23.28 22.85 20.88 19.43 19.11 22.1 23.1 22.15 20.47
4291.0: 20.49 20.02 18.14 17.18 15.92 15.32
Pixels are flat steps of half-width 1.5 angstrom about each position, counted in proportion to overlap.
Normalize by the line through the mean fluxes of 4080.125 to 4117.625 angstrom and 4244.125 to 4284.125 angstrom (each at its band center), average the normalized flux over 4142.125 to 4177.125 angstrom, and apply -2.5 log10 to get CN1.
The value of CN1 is 0.07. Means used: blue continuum 21.3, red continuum 21.5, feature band 20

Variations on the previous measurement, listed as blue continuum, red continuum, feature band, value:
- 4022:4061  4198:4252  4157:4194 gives 0.033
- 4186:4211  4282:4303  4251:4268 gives -0.079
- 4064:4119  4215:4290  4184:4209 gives 0.026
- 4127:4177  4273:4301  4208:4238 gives -0.045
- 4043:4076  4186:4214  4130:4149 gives 0.032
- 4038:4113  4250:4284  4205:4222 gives -0.038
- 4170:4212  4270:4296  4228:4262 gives -0.047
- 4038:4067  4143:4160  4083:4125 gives -0.078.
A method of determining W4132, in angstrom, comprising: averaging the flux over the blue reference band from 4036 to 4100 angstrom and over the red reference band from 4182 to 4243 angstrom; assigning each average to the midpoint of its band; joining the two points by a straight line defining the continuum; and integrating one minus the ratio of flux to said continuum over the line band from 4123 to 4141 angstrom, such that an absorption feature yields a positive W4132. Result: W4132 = 0.5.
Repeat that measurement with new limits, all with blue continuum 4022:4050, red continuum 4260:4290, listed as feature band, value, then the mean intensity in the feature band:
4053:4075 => 1.7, 19.3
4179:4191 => 0.2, 20.8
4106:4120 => -0.2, 21.3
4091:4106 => 0.6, 20.2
